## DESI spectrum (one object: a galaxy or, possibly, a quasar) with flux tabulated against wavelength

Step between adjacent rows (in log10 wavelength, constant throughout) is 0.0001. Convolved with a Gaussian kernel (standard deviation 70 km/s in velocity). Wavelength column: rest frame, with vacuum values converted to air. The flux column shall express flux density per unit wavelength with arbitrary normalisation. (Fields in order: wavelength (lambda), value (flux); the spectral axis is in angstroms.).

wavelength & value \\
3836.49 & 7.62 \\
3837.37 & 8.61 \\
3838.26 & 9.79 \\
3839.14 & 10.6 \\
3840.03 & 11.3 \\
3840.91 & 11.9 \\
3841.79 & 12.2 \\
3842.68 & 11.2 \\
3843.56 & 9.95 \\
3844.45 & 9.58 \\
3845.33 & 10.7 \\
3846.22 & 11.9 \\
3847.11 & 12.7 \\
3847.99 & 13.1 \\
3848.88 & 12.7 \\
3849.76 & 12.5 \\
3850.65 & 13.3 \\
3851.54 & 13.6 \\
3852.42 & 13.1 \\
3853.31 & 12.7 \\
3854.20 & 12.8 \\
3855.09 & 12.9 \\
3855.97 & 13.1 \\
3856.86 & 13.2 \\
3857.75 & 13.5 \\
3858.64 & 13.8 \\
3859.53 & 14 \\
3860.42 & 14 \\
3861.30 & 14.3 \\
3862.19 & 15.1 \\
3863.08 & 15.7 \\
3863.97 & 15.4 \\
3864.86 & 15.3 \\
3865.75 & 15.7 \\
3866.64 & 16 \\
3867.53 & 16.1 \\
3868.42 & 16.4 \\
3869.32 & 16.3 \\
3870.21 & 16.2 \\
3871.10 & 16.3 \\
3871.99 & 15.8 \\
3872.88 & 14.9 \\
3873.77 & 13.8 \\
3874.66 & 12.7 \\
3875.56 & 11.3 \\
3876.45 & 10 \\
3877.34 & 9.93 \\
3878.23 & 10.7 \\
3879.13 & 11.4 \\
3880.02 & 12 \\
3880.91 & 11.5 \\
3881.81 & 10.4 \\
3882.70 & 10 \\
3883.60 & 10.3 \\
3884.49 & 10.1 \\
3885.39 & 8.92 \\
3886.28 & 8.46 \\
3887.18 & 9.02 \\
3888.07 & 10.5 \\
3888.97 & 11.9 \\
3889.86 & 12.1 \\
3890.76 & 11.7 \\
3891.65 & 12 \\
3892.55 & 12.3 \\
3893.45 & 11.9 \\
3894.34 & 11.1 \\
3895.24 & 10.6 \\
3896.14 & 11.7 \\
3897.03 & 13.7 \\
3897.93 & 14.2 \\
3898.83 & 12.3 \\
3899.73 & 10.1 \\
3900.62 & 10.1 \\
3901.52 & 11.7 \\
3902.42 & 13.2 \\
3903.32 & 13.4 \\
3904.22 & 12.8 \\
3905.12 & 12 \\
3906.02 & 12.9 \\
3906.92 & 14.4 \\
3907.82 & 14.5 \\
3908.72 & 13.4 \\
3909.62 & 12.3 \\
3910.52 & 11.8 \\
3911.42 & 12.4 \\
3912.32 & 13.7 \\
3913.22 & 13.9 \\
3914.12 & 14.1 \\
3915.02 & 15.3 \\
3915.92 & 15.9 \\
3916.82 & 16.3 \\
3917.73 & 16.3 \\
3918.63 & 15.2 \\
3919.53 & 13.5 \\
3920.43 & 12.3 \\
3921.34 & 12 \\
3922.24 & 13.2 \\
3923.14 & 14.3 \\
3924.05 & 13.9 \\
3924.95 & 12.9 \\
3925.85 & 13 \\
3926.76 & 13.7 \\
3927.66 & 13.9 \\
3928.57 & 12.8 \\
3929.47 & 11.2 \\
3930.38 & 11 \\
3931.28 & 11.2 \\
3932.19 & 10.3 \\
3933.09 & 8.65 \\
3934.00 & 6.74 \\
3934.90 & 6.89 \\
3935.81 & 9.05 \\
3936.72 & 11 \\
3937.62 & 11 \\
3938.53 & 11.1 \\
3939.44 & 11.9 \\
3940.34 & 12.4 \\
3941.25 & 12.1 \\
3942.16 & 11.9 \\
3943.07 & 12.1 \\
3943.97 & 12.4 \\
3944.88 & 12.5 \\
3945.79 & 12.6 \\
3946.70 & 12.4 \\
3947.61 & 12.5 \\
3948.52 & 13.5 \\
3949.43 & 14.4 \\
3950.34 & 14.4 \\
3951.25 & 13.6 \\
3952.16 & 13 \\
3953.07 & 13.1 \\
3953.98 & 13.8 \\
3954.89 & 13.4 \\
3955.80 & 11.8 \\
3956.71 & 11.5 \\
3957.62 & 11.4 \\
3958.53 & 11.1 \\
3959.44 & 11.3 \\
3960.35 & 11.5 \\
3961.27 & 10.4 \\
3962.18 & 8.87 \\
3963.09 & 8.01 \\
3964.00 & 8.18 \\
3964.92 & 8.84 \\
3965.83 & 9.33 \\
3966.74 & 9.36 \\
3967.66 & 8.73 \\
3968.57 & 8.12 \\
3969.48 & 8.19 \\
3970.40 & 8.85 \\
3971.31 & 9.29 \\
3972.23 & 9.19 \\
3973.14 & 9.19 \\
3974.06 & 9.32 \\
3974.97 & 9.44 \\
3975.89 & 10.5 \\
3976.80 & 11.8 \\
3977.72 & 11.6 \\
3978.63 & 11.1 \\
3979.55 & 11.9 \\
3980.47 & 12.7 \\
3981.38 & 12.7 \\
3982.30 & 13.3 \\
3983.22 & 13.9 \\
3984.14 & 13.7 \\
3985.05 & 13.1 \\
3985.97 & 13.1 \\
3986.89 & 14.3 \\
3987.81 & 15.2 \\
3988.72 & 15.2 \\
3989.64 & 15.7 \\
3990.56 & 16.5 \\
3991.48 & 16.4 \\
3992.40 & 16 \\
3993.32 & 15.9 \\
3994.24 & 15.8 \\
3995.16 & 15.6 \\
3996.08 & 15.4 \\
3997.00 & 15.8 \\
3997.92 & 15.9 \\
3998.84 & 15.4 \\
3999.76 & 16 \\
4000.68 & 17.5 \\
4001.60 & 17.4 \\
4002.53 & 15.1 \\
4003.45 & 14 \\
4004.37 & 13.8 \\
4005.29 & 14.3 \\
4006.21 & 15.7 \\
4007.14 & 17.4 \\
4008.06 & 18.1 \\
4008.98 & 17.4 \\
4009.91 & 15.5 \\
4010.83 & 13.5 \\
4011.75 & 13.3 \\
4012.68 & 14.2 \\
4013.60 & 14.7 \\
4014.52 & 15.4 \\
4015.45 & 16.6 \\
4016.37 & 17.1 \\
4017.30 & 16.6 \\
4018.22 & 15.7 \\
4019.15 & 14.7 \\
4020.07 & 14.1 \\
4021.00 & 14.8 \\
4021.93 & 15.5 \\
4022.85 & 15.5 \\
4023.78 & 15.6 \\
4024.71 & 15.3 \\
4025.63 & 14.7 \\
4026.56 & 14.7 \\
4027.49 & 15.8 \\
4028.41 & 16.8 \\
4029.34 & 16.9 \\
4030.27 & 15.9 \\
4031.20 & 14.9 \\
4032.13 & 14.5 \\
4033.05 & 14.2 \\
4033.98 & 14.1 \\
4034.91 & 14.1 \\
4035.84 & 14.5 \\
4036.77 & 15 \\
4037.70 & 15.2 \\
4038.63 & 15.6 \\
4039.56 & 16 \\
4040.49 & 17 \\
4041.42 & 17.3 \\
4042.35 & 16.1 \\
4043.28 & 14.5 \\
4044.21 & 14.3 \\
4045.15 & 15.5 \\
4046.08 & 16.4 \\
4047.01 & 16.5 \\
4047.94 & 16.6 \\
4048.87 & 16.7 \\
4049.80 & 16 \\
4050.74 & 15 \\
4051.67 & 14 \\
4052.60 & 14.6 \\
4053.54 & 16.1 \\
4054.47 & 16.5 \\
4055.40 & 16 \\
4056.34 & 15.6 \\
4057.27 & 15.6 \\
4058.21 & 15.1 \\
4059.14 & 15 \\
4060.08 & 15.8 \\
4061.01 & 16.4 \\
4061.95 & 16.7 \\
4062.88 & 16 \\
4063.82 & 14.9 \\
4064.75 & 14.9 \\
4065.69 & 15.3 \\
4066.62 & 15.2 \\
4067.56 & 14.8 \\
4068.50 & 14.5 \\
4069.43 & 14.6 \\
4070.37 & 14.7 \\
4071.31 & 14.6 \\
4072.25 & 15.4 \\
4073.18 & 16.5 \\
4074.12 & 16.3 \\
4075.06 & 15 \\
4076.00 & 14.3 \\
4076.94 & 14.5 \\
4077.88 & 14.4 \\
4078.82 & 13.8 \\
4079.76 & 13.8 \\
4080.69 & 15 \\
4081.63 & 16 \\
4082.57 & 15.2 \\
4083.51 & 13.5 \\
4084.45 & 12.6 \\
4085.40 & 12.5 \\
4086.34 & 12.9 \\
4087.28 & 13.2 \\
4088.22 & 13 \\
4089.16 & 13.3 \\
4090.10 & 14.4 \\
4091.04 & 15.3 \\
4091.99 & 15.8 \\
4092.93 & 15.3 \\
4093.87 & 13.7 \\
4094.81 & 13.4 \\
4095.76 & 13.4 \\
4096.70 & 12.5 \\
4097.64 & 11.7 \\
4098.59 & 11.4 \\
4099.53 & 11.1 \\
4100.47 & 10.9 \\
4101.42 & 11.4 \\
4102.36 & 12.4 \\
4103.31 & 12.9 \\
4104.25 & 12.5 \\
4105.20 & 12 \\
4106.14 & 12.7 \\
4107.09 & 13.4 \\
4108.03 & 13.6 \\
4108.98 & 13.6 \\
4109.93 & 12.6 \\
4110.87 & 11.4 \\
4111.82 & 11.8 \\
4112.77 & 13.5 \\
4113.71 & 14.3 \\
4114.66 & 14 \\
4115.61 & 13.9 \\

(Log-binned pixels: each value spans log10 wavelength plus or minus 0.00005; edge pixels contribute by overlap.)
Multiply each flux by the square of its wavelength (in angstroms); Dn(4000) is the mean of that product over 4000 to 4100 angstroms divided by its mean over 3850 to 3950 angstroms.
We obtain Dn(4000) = 1.28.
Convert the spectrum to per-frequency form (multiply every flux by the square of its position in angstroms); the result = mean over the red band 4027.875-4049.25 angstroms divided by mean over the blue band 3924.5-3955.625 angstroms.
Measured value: 1.4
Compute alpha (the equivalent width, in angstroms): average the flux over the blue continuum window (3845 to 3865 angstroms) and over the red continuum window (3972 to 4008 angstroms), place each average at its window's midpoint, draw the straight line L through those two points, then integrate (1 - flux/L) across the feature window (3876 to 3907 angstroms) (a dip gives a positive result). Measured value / 5.1 angstroms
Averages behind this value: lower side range 13.4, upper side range 14.1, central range 11.4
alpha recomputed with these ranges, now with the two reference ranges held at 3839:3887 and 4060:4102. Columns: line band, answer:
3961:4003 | 3.09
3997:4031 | -4.47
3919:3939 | 2.53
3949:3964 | 1.73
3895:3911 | 0.64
